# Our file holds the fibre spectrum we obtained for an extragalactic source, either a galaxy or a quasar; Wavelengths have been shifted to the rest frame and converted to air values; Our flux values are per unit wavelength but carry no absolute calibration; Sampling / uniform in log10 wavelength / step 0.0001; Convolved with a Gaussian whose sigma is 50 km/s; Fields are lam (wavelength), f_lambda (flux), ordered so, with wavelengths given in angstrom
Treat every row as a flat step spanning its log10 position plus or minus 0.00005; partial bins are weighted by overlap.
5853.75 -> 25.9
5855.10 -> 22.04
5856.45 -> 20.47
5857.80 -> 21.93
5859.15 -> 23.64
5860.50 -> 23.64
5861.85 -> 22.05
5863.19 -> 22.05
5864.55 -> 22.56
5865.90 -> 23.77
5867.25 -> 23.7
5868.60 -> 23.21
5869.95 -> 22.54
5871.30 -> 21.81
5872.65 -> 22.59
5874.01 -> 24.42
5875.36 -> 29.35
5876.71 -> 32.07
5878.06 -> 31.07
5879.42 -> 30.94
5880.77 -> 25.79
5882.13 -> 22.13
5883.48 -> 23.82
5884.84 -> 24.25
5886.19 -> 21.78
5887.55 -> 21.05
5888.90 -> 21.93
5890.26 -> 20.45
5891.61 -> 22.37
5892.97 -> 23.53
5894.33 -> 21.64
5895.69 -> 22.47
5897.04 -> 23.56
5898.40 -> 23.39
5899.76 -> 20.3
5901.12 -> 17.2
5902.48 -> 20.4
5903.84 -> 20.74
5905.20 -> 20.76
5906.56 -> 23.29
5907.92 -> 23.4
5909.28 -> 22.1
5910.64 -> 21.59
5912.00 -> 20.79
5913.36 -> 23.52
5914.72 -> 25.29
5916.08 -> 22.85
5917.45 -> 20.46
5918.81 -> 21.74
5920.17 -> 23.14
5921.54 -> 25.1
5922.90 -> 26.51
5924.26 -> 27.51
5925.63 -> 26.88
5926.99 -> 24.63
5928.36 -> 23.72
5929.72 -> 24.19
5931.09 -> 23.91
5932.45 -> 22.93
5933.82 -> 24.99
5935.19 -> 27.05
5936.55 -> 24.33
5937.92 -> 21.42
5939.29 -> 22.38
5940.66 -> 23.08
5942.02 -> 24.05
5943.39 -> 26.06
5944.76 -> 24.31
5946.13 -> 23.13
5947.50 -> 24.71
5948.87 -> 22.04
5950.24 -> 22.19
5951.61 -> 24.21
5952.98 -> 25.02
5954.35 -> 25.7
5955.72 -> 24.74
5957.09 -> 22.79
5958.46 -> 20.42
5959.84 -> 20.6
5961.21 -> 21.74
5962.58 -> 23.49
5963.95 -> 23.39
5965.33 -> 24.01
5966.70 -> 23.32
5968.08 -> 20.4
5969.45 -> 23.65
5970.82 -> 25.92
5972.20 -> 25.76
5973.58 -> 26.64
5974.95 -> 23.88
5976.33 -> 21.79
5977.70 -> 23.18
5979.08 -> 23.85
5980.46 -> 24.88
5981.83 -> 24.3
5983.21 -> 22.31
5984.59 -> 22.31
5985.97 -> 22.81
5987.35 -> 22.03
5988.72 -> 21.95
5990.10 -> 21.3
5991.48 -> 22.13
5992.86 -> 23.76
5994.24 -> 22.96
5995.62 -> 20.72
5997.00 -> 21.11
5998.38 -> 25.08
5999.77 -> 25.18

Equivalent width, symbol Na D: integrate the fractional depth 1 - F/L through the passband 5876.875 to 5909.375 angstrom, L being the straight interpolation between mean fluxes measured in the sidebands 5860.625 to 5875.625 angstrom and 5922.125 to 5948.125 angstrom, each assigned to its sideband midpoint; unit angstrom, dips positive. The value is 1.01 angstrom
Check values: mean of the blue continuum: 23.3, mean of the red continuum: 24.5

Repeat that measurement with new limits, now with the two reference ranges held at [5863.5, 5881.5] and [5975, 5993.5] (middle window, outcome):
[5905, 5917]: 0.97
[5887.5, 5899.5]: 1.34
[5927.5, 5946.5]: 0.02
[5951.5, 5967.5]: 0.15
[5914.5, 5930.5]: 0.03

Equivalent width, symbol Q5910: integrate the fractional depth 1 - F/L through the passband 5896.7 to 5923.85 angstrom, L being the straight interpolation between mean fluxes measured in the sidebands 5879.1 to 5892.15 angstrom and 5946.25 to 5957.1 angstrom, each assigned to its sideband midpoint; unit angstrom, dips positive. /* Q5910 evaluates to 1.4 angstrom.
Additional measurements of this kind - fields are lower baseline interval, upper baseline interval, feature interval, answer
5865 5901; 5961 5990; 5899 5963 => 1.1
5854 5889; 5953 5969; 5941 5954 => -0.5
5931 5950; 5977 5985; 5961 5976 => -0.2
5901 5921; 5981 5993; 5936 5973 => -1.9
